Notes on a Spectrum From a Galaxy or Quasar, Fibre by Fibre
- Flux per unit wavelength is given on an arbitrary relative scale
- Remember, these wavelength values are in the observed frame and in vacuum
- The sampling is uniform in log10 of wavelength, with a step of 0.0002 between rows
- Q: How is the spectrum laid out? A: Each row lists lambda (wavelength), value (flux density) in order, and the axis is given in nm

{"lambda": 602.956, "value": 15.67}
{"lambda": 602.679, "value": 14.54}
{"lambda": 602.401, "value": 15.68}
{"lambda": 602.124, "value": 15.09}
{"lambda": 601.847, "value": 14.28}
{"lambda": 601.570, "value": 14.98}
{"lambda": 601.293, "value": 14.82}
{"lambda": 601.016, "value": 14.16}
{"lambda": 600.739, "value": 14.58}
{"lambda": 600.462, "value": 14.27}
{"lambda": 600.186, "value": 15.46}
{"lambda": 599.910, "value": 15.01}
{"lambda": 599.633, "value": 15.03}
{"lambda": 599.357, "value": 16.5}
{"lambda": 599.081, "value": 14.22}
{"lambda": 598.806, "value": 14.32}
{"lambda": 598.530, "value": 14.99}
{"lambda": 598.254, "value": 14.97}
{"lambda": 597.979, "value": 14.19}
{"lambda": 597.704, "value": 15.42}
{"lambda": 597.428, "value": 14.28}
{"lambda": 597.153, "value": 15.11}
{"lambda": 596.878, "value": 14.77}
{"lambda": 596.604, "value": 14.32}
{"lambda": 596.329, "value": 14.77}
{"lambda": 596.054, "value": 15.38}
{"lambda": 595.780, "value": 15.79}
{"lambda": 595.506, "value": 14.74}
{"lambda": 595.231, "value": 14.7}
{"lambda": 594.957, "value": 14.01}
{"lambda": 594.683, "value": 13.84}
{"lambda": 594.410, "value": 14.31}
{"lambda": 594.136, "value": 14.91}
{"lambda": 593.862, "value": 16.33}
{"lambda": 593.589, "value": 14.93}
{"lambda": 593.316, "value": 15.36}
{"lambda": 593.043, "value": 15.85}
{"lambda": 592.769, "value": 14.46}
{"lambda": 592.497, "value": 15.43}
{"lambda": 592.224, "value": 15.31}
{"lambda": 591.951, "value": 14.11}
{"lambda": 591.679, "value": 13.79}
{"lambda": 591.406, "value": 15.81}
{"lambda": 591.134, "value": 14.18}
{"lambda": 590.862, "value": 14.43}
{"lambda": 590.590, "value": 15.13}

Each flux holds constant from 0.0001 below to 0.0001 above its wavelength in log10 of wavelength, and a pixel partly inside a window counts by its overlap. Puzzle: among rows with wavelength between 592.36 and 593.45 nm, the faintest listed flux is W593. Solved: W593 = 14.46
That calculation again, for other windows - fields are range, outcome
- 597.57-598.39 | 14.19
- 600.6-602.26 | 14.16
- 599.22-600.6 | 14.27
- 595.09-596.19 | 14.7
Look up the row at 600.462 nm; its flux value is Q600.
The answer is 14.27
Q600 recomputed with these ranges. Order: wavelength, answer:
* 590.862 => 14.43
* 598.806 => 14.32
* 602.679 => 14.54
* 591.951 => 14.11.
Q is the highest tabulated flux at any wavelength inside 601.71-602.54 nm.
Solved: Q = 15.68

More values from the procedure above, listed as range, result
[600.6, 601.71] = 14.98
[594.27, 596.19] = 15.79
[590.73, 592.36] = 15.81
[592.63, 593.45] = 15.85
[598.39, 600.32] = 16.5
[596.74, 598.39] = 15.42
